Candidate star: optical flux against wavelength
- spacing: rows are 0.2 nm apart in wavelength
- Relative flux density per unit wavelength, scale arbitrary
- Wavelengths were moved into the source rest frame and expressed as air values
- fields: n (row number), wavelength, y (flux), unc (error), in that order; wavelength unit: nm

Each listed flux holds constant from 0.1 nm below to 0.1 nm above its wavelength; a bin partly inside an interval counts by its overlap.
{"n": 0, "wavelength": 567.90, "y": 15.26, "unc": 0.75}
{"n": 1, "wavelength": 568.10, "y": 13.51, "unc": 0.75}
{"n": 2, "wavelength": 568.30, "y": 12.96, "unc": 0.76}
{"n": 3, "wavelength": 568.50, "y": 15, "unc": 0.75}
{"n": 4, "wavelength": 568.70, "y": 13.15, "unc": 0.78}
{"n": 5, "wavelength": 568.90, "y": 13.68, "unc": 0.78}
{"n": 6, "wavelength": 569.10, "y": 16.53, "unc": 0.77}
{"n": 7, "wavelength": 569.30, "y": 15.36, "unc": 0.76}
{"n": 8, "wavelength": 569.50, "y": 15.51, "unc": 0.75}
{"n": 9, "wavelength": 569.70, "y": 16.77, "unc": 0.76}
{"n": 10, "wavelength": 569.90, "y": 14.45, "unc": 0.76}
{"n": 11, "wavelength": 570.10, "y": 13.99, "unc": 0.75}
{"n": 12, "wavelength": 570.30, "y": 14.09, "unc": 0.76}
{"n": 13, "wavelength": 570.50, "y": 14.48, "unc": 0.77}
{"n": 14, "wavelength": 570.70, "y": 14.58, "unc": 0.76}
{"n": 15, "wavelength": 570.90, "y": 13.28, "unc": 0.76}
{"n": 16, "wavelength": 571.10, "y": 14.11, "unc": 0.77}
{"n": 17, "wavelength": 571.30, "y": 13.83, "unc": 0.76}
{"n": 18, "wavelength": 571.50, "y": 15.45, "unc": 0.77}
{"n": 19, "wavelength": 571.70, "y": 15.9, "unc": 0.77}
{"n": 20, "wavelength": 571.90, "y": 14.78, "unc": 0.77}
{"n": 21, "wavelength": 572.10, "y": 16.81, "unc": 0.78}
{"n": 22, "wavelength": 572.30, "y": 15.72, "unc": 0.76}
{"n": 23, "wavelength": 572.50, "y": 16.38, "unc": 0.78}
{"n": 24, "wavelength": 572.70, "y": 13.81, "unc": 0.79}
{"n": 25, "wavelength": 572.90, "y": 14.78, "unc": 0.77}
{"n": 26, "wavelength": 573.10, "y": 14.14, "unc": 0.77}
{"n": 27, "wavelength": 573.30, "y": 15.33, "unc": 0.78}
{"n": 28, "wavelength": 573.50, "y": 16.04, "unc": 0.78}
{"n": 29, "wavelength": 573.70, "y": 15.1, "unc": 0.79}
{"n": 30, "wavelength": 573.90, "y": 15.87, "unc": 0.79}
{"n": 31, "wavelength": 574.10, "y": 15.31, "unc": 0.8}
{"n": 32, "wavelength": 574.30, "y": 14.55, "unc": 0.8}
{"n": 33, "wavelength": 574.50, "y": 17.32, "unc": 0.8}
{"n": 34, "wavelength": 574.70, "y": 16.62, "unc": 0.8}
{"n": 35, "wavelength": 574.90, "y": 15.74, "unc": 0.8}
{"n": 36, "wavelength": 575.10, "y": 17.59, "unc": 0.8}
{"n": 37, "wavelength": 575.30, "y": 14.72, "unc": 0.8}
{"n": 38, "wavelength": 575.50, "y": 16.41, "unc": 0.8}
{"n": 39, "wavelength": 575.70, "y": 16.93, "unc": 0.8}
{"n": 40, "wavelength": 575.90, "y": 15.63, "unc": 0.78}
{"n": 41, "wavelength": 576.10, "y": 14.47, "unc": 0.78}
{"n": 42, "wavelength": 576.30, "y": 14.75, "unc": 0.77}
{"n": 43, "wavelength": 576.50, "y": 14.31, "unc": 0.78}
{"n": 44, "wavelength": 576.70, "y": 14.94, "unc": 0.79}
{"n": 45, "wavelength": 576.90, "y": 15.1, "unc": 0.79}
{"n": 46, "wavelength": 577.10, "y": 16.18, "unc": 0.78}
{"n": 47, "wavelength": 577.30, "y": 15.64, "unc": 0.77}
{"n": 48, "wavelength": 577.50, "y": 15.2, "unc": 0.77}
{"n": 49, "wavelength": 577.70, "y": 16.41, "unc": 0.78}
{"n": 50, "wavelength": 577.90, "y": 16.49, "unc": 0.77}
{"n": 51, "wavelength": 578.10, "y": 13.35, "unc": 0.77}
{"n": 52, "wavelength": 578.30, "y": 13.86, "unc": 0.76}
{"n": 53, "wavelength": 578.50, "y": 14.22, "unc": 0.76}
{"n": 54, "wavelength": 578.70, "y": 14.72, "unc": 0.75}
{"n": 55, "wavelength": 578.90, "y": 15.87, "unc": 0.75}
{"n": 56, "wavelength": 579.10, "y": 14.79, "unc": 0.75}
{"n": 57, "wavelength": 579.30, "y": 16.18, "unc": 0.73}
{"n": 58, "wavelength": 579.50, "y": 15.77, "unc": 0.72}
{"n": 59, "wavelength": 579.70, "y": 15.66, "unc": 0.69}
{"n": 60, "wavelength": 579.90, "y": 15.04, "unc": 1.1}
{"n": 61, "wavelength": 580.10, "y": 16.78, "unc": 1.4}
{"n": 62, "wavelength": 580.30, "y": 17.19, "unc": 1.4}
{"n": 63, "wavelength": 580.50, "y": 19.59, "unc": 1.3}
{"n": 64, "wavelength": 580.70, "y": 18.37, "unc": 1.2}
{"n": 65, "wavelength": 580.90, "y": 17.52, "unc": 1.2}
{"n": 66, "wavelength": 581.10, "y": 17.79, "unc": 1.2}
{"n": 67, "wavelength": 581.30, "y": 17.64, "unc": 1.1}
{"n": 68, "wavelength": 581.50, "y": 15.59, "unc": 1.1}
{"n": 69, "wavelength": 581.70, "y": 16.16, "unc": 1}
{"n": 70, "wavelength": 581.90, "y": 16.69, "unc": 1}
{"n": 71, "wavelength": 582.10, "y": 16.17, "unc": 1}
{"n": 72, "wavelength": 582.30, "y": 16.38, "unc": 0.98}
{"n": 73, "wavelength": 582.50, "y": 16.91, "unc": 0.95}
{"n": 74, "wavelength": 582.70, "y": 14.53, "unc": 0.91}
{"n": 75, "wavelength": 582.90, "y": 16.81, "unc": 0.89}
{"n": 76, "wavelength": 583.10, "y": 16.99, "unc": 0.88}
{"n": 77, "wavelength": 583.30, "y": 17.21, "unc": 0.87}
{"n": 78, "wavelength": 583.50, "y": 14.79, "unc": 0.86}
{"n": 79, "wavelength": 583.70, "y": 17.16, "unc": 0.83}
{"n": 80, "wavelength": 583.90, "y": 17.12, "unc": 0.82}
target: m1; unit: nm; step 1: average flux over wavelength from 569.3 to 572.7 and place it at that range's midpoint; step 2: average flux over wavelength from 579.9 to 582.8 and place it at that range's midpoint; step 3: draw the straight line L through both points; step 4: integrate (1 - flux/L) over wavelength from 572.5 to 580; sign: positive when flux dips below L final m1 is 0.26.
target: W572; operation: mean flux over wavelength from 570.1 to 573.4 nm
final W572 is 14.8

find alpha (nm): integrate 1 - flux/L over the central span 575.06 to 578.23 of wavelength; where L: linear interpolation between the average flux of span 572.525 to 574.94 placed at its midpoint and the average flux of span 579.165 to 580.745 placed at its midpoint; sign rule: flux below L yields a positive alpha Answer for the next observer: 0.11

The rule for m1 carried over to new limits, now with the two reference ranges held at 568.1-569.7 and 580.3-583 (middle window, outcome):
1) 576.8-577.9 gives 0.03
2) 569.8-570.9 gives 0.05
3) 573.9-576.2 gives -0.02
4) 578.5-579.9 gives 0.10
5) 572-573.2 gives 0.00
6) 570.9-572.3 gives 0.01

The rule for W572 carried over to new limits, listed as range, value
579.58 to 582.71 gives 16.8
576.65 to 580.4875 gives 15.5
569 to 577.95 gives 15.4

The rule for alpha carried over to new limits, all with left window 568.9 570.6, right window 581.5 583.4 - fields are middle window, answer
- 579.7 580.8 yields -0.07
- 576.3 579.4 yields 0.15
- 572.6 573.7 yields 0.04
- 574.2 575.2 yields -0.05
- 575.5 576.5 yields 0.02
